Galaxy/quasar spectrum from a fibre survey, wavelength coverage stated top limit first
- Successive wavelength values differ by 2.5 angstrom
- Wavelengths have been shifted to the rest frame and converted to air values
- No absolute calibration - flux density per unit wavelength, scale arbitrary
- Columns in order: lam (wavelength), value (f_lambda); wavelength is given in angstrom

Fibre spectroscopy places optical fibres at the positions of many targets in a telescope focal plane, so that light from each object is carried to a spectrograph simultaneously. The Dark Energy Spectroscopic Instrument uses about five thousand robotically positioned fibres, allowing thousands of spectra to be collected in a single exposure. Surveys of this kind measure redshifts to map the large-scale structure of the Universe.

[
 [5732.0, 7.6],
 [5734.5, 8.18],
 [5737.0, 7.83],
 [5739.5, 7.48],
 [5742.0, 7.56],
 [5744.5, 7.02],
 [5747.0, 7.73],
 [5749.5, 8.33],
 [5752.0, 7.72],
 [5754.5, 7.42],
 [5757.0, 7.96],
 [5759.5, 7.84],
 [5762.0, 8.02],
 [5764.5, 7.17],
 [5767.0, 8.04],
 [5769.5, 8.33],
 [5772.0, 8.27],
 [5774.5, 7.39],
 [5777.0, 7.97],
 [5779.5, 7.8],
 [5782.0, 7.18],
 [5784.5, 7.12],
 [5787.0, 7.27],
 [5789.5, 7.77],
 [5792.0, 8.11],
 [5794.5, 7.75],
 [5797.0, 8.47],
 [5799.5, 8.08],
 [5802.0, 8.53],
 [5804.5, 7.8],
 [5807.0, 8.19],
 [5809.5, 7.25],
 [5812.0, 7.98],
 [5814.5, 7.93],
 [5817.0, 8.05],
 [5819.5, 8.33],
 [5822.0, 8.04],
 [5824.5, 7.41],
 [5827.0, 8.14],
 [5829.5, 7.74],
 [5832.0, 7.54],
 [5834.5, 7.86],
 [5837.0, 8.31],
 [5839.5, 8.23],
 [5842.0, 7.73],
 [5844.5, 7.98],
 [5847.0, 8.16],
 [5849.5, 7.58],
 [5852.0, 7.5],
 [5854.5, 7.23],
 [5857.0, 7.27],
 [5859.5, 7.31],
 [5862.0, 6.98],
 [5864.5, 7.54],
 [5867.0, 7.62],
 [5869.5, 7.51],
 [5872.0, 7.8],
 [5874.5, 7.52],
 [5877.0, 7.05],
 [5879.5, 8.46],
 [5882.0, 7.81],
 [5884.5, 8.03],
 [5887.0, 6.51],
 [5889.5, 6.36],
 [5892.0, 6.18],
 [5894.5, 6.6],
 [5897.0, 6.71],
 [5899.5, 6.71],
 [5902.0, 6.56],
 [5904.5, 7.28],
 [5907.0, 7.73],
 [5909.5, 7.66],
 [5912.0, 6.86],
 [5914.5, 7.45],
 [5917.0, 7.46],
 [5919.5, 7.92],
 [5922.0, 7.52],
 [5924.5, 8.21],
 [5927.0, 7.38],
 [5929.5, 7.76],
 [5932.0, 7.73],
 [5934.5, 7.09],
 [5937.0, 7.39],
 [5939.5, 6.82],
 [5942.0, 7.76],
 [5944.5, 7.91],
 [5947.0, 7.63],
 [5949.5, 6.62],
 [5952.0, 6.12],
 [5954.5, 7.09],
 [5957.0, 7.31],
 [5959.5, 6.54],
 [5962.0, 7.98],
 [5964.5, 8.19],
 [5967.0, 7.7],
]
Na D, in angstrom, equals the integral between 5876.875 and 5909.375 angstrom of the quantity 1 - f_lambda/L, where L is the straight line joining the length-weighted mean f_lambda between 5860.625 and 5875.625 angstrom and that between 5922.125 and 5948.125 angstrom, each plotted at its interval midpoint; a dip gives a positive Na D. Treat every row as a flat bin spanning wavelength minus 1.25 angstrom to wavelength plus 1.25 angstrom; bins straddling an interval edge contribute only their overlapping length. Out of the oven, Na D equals 1.8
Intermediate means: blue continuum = 7.49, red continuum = 7.57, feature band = 7.1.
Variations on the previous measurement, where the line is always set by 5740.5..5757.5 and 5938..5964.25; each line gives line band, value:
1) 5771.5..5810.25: -1.2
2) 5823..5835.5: -0.4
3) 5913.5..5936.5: -1.0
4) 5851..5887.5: -0.5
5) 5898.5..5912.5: 0.3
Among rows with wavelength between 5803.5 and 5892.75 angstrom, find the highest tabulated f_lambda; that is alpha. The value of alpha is 8.46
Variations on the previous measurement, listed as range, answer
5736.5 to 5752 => 8.33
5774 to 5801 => 8.47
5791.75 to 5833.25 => 8.53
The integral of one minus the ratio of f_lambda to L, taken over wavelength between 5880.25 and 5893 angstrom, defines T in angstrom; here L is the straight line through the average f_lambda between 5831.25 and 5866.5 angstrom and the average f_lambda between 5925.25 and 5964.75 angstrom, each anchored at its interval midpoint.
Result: 0.8 angstrom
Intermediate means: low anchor 7.66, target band 7.05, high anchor 7.32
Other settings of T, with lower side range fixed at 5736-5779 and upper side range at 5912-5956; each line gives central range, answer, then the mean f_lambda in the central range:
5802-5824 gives -0.90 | 7.96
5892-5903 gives 1.29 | 6.59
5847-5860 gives 0.18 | 7.46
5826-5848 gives -1.05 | 7.96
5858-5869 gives 0.25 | 7.37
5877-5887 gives -0.36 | 7.77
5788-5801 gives -0.58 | 8.03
